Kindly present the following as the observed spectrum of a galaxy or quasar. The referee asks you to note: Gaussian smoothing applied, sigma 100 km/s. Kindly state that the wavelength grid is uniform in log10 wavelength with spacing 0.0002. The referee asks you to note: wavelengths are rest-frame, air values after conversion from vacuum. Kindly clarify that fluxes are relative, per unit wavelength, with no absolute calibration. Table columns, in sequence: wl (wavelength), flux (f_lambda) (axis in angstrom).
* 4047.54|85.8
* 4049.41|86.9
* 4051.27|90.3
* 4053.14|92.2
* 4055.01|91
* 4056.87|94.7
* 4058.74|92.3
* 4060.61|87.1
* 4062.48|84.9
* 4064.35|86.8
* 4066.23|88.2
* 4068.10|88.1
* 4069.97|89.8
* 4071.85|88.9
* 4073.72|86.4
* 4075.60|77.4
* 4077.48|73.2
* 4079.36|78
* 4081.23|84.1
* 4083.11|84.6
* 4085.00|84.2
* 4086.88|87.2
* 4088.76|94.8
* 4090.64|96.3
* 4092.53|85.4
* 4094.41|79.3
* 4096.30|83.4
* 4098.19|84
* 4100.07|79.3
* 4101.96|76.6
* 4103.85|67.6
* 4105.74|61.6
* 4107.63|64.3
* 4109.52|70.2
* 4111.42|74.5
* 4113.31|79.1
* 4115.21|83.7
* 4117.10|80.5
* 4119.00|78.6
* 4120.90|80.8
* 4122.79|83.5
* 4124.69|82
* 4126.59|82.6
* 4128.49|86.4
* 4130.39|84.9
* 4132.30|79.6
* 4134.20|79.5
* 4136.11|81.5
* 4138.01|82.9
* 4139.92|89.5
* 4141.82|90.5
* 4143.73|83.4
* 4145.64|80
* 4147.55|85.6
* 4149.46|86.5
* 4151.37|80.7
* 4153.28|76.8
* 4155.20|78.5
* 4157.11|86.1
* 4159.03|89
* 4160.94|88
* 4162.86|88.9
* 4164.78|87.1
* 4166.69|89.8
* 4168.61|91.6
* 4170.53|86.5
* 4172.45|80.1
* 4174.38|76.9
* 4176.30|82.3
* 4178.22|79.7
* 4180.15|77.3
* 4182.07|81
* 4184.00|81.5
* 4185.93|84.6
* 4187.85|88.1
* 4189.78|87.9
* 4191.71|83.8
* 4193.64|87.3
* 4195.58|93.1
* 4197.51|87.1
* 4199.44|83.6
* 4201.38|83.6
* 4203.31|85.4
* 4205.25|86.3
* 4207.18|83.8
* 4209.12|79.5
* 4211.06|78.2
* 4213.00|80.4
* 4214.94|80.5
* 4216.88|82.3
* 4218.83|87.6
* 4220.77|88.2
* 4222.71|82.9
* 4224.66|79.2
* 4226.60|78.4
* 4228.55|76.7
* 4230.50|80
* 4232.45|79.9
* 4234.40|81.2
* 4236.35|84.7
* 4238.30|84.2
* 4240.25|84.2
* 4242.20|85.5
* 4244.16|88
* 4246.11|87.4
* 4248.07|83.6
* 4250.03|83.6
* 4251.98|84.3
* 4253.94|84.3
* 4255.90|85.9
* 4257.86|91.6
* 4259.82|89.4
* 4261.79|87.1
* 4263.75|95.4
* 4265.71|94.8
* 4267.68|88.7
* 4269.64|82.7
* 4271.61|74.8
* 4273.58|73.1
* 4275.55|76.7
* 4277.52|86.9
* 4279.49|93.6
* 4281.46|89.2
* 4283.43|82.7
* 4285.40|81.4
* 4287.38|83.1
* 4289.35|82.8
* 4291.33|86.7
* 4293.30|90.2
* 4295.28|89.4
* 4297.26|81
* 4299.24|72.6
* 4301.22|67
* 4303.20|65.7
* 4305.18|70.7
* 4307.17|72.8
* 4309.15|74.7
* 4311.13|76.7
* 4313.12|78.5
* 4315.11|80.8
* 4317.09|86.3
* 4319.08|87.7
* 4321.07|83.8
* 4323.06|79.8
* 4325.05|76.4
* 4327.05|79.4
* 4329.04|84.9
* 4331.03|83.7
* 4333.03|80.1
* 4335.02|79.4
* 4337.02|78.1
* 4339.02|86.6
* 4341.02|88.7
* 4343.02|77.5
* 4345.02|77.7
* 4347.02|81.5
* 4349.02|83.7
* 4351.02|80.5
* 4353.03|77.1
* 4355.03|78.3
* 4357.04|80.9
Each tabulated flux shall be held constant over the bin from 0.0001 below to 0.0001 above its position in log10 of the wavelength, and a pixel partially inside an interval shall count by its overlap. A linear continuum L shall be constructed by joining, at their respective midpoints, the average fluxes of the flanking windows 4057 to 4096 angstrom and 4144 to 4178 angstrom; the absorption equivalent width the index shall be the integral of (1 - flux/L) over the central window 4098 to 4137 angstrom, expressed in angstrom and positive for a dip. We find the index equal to 3.3 angstrom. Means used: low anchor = 86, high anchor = 84.3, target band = 78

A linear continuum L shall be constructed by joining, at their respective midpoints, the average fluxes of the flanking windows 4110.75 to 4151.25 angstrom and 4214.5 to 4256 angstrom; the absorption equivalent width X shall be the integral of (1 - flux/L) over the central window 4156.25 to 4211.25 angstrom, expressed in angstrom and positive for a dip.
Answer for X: -1.24 angstrom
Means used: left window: 82.7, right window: 83.3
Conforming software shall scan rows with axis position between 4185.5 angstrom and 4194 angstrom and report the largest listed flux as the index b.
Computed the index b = 88.1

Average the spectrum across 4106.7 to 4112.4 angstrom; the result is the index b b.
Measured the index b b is 69.7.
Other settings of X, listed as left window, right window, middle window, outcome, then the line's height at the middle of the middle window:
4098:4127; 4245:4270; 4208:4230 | 0.9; 84.8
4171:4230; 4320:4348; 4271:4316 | 1.2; 81.8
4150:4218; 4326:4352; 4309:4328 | 0.3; 82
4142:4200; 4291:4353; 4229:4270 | -1.9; 82.2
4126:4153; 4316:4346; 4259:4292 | -1.1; 82.5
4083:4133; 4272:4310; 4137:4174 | -2.2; 80.3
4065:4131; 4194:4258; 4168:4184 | 0.2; 82.8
